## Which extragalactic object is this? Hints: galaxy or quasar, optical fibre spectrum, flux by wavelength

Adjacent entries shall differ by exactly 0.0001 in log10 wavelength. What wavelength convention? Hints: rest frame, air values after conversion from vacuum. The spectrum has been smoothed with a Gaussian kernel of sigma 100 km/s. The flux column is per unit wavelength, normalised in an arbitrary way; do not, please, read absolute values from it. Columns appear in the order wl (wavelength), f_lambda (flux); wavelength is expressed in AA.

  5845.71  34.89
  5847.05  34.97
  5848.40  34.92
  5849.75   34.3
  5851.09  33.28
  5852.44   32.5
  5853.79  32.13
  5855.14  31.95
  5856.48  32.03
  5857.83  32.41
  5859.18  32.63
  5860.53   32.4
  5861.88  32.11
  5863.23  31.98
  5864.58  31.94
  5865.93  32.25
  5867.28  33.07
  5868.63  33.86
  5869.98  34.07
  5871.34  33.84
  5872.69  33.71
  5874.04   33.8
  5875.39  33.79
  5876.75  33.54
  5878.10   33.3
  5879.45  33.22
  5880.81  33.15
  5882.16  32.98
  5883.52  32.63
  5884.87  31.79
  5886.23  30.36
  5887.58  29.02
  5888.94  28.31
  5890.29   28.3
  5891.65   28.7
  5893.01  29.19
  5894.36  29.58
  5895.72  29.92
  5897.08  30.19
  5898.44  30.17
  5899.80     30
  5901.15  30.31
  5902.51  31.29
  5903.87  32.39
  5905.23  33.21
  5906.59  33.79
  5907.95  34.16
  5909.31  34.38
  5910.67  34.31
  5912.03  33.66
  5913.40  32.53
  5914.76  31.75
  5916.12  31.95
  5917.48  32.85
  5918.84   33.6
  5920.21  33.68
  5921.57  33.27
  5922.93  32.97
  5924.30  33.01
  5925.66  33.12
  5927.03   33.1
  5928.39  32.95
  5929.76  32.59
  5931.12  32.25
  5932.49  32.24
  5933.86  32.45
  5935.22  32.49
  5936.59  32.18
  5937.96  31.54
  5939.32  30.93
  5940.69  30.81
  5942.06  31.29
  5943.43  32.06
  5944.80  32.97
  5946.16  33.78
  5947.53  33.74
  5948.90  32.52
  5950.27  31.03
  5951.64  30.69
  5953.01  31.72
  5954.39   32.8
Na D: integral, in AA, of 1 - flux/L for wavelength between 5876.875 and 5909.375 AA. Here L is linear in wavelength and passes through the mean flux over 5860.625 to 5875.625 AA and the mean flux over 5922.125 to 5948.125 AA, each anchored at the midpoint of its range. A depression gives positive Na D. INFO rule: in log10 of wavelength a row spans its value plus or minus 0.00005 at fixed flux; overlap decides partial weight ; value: 1.6 AA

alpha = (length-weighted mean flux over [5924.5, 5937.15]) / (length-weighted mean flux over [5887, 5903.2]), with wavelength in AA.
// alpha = 1.1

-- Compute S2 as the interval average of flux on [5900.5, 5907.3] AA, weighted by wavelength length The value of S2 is 32.2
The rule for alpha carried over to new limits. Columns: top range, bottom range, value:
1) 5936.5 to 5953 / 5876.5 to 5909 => 1.02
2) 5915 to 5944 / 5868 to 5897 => 1.02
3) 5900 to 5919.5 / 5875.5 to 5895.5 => 1.06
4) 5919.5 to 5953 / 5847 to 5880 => 0.98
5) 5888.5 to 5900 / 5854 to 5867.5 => 0.91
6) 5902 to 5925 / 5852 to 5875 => 1.01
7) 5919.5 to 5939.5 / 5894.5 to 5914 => 1.02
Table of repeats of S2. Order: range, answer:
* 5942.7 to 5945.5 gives 32.6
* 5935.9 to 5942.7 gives 31.3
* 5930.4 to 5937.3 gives 32.3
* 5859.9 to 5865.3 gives 32.1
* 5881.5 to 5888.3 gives 31.3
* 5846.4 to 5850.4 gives 34.7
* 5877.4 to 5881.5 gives 33.3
